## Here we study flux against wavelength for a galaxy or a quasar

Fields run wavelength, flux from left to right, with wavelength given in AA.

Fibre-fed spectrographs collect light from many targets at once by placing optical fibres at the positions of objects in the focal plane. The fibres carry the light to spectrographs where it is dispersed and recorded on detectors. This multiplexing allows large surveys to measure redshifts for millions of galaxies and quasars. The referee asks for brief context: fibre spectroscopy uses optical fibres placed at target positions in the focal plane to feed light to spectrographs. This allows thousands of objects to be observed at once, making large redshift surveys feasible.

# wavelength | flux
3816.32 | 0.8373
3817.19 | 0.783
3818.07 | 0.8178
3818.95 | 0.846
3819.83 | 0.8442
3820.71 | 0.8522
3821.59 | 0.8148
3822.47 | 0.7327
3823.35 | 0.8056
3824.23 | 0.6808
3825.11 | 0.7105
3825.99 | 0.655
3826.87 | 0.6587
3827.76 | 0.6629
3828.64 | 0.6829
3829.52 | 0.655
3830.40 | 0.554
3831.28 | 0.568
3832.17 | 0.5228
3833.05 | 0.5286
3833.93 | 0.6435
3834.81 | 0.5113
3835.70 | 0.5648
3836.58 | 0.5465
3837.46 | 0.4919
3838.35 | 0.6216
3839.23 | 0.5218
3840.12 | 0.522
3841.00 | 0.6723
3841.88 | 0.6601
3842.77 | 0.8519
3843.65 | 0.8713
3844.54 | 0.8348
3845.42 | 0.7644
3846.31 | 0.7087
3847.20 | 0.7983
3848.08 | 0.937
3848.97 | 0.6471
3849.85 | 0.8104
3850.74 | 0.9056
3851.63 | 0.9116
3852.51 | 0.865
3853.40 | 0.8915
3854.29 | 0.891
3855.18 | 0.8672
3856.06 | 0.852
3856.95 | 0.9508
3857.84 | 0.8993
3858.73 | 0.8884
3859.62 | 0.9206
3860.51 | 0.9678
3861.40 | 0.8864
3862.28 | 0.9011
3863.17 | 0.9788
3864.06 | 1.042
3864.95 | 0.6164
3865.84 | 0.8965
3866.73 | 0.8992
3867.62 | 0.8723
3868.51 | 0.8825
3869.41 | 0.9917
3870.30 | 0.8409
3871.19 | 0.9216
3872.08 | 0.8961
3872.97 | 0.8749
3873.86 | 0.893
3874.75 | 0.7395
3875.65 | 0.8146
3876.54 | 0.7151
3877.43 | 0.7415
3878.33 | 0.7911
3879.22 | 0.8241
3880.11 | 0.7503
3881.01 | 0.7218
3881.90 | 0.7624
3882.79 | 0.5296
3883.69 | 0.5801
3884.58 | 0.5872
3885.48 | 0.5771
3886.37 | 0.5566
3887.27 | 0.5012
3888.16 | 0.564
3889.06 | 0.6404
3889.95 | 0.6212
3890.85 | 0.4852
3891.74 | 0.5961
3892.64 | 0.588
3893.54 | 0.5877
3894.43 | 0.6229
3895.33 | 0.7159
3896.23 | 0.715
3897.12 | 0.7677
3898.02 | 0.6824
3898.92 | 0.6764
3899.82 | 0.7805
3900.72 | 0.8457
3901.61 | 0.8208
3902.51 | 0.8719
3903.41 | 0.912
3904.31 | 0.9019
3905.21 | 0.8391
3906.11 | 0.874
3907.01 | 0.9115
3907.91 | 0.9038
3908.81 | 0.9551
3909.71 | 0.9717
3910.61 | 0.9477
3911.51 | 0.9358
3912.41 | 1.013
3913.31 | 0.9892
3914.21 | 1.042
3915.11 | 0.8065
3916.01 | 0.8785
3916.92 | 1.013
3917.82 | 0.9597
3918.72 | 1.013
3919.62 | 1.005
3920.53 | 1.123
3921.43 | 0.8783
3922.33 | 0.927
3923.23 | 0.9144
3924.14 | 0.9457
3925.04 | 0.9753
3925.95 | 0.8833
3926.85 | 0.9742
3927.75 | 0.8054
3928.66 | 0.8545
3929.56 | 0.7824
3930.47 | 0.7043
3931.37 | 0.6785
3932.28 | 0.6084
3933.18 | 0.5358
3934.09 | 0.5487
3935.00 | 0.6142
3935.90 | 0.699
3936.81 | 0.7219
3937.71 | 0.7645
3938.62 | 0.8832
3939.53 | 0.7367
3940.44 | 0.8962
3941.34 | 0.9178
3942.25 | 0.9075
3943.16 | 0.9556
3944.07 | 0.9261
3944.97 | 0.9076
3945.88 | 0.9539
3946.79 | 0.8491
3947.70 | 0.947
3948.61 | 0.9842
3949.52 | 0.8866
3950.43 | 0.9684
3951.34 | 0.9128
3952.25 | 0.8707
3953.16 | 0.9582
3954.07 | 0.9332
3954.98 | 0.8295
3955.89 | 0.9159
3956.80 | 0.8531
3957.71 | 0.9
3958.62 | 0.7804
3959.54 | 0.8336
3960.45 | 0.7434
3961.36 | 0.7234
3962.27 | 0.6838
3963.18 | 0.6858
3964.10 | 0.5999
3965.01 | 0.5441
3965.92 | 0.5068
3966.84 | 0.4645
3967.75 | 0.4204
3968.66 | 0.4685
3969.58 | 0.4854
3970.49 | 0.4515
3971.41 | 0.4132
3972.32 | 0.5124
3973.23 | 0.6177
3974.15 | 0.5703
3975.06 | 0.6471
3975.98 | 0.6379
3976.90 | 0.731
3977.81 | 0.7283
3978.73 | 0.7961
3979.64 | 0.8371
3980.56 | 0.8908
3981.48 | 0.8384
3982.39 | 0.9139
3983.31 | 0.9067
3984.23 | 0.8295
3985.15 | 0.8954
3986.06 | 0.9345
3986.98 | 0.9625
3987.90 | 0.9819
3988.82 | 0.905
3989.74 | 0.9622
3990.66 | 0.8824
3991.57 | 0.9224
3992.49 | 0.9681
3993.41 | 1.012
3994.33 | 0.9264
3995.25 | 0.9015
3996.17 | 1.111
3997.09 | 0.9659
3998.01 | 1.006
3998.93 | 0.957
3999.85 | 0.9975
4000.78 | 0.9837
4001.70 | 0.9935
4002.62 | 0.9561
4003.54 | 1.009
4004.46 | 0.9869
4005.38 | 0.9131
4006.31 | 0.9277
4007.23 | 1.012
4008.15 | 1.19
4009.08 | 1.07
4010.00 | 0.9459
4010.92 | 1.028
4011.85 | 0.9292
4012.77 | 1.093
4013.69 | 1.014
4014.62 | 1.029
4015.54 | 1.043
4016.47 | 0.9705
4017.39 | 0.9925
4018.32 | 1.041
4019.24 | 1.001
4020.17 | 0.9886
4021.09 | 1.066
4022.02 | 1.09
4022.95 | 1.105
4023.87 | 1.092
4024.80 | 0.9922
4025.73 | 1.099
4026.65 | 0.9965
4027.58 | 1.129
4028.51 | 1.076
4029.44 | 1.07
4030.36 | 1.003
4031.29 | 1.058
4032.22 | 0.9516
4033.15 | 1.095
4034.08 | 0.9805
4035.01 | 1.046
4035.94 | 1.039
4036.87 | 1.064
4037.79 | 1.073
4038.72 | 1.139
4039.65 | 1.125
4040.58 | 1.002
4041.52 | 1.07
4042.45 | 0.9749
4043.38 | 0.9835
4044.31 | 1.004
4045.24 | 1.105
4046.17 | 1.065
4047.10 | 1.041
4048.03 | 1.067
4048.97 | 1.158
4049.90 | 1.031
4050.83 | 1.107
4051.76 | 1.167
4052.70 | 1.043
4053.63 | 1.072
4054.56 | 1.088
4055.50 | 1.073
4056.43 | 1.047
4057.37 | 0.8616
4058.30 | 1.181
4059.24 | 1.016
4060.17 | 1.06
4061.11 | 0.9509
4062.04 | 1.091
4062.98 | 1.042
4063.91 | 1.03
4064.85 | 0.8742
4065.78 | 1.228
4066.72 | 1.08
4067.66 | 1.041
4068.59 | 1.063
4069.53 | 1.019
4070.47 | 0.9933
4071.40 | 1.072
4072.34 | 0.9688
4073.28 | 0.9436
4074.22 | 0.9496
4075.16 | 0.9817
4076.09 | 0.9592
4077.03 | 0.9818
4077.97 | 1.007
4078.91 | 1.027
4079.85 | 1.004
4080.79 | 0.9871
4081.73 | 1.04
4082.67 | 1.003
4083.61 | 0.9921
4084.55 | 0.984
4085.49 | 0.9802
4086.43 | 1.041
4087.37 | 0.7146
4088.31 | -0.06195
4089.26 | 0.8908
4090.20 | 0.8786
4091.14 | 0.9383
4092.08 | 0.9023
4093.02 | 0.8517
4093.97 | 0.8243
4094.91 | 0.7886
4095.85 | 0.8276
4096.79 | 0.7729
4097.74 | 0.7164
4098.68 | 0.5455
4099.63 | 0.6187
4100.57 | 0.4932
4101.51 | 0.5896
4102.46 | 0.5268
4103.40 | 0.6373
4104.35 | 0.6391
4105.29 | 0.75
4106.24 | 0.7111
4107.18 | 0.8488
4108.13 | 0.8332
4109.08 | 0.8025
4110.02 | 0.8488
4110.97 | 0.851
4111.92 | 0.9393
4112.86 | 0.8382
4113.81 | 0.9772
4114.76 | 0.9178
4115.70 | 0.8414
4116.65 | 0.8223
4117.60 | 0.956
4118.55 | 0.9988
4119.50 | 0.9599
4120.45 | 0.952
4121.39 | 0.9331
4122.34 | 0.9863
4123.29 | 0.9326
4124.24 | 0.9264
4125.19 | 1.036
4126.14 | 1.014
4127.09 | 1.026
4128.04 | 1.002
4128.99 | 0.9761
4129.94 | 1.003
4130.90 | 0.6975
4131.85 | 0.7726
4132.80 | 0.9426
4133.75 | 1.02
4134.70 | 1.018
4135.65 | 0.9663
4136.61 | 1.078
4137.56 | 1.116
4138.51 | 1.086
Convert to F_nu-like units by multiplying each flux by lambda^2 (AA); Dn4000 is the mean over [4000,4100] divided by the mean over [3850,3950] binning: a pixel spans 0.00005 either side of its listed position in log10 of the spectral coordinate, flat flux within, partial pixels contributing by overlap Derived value 1.3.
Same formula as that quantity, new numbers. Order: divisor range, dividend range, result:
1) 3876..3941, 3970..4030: 1.24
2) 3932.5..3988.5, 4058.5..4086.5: 1.40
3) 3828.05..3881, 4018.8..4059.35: 1.48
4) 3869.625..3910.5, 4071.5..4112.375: 1.23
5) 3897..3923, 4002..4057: 1.22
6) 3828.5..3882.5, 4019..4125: 1.36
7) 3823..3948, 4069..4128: 1.22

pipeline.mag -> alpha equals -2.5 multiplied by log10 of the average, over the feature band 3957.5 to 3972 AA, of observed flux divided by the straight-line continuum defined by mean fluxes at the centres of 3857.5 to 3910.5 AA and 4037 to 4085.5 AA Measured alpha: 0.44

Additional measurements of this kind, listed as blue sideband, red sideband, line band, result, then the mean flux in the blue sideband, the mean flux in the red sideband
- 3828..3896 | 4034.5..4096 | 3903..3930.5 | -0.15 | 0.741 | 0.994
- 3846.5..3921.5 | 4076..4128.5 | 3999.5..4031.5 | -0.22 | 0.821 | 0.853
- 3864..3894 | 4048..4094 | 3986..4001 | -0.10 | 0.728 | 0.985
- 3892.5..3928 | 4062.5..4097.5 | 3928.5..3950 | 0.11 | 0.878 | 0.934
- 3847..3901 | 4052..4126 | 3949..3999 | 0.06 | 0.778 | 0.905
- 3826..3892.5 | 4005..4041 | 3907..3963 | 0.01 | 0.744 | 1.04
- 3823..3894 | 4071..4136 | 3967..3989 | 0.12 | 0.739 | 0.871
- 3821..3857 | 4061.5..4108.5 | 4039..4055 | -0.25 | 0.714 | 0.872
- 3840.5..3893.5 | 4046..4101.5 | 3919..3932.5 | -0.06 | 0.785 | 0.947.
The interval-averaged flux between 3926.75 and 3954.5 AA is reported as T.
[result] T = 0.827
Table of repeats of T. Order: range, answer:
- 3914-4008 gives 0.835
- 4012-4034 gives 1.04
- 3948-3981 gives 0.717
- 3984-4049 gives 1.01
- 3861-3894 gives 0.747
